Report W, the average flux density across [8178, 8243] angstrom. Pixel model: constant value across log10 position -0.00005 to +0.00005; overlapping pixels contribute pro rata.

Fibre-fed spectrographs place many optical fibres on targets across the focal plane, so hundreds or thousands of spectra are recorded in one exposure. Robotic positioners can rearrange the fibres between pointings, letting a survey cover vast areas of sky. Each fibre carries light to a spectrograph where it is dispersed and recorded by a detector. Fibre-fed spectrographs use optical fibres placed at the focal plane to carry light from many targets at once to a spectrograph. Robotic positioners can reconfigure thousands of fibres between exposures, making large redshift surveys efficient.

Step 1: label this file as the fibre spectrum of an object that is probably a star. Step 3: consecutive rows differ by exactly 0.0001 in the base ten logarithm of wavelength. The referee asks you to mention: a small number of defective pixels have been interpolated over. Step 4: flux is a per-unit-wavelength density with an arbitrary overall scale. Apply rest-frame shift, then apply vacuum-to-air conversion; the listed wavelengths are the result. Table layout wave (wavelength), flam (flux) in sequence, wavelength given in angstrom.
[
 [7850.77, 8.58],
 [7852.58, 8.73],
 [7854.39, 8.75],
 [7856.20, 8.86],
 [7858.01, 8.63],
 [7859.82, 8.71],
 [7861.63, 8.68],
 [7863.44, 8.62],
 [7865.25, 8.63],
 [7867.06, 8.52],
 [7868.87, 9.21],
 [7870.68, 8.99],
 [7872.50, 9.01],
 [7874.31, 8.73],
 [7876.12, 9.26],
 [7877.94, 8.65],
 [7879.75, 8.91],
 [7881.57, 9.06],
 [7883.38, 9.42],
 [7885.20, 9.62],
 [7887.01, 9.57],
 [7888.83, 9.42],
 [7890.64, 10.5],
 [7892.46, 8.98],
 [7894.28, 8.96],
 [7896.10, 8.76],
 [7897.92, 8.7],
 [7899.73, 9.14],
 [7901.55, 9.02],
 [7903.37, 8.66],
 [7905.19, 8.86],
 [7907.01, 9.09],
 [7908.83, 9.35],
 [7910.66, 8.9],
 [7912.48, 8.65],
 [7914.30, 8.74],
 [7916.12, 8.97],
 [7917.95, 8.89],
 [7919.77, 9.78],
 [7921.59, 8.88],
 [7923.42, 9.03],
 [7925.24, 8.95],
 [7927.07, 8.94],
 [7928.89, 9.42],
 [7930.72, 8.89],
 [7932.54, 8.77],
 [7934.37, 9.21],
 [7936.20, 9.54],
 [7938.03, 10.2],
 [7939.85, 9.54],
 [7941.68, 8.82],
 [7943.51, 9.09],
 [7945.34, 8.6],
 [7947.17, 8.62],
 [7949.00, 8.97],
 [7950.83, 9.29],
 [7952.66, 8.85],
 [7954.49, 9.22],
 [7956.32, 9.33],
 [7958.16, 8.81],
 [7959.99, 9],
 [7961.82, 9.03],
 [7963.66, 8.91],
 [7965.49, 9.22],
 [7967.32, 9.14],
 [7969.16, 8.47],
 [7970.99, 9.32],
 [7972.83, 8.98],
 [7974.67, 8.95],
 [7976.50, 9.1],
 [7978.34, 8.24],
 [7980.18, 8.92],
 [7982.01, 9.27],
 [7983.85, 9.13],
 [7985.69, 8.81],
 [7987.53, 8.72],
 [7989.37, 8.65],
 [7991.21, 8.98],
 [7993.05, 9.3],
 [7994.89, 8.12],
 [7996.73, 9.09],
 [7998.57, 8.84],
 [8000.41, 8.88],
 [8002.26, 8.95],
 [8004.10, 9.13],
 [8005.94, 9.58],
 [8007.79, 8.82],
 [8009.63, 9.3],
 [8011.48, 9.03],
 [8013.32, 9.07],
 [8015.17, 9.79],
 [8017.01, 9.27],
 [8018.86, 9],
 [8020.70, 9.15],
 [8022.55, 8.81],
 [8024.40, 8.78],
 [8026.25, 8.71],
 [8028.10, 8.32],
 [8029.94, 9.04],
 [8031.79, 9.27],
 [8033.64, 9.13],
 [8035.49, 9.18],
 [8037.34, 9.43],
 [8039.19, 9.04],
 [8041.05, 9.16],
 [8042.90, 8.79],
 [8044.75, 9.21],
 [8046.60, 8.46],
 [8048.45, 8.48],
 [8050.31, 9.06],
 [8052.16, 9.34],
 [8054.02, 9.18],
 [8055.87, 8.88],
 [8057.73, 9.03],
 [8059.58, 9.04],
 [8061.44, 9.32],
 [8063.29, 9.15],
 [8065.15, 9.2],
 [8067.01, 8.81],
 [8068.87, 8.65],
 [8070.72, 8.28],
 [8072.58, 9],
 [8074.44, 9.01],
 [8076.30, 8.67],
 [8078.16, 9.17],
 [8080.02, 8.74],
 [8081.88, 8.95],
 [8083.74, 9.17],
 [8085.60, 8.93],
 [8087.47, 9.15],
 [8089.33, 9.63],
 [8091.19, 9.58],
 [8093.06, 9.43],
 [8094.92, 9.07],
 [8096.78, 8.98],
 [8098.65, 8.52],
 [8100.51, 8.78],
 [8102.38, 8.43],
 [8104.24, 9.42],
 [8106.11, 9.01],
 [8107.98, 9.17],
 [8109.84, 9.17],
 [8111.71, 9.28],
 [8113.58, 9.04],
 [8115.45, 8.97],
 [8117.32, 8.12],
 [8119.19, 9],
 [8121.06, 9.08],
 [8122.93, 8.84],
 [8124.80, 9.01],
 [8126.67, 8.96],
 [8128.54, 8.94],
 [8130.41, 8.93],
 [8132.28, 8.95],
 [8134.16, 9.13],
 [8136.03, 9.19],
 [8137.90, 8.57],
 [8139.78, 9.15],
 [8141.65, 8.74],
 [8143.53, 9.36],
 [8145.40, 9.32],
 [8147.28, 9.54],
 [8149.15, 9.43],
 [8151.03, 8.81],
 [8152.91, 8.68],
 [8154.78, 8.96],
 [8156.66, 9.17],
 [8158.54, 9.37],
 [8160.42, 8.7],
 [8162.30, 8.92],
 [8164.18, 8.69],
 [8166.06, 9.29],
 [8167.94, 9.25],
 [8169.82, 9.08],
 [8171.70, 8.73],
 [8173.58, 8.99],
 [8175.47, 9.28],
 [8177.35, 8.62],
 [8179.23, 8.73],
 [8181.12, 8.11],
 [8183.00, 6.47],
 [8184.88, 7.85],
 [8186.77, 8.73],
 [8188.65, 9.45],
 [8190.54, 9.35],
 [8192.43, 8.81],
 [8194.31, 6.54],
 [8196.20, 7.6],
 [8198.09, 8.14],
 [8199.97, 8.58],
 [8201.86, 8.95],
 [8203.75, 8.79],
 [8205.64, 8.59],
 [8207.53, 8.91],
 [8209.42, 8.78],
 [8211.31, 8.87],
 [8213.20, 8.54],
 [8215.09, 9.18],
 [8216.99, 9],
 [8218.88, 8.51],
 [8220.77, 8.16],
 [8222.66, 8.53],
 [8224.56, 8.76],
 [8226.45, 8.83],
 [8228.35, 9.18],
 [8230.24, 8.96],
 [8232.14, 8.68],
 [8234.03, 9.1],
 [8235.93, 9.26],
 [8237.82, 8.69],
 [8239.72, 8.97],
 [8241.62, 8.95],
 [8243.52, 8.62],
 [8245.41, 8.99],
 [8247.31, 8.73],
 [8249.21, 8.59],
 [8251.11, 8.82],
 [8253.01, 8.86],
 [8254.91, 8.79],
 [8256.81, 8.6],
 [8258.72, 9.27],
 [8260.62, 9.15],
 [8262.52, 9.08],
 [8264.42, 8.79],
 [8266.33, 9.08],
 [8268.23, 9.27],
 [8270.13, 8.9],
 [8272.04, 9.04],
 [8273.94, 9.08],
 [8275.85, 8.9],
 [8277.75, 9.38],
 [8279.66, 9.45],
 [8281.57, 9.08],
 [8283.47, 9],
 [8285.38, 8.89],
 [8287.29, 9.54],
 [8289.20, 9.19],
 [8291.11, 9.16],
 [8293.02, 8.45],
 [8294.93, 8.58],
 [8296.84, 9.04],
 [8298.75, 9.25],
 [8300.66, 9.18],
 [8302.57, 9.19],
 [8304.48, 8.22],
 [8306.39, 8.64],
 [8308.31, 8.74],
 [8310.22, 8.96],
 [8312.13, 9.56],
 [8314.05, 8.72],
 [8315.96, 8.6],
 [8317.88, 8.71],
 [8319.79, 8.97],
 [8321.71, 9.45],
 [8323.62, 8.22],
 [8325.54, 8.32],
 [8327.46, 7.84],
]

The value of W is 8.6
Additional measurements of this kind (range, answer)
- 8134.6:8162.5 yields 9.07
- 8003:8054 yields 9.05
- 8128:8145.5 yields 9.02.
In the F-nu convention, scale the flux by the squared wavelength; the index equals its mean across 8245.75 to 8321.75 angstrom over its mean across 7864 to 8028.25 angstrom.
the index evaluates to 1.08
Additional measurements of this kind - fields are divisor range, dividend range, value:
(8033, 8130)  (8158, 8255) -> 1.00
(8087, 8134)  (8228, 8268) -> 1.02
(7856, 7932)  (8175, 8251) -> 1.04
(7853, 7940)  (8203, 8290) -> 1.08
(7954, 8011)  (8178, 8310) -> 1.04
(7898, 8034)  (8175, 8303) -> 1.04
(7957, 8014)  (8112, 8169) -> 1.04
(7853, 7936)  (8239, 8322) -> 1.09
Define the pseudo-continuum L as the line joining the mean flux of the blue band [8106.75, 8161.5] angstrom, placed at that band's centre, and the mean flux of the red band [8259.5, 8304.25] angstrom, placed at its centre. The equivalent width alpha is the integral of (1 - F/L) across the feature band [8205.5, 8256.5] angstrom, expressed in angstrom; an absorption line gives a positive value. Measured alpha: 1.3 angstrom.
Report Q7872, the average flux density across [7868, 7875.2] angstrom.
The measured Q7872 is 8.98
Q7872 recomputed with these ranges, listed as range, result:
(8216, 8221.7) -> 8.56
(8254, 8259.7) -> 8.88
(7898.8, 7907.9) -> 8.96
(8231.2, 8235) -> 8.9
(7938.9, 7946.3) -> 9.02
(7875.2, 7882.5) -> 8.97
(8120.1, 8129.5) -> 8.97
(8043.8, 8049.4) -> 8.72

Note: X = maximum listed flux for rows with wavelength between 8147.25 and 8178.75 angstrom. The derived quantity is 9.54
